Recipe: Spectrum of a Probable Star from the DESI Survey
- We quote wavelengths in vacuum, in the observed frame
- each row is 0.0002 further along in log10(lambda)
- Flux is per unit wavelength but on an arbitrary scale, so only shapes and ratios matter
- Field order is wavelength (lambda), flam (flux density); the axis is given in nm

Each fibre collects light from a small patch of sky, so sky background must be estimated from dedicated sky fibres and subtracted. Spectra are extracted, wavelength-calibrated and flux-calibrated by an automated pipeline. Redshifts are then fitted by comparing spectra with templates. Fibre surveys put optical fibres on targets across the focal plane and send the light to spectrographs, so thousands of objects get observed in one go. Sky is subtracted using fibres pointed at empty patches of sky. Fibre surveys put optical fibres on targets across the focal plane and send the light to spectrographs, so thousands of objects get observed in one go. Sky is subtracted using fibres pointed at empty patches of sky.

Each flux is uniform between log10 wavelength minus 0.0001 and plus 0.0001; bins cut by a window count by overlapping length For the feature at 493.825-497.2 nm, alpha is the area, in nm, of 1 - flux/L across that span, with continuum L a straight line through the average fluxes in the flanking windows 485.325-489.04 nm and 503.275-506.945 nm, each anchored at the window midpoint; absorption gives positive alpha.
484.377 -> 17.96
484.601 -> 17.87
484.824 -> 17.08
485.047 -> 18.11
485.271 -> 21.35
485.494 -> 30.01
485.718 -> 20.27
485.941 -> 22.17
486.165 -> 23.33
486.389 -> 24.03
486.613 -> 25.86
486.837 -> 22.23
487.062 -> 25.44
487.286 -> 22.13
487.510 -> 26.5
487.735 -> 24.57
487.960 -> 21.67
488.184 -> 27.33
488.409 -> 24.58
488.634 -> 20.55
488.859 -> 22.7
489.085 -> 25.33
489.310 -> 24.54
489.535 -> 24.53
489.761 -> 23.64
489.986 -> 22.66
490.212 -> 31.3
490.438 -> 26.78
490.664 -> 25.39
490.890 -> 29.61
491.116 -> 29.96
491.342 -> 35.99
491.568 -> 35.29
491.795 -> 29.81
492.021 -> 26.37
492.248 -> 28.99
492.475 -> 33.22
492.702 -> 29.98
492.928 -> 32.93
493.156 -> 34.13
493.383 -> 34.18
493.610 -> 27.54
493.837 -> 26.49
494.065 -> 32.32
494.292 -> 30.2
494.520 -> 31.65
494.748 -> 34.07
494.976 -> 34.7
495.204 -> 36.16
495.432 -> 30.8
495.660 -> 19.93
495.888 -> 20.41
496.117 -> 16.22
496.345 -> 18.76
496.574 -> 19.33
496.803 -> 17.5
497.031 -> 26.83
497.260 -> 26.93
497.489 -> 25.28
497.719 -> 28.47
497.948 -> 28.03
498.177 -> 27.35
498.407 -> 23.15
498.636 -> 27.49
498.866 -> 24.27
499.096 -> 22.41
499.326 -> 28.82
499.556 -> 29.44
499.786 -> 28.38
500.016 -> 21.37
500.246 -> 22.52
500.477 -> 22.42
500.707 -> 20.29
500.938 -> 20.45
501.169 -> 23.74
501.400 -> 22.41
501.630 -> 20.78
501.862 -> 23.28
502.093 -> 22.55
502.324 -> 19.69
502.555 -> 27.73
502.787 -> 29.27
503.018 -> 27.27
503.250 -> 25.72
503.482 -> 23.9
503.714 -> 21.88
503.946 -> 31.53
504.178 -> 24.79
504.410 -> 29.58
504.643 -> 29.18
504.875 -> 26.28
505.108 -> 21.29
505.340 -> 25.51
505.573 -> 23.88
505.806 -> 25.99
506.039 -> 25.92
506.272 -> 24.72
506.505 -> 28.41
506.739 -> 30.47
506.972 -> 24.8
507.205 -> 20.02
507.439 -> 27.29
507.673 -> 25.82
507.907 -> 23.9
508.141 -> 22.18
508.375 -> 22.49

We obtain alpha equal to -0.19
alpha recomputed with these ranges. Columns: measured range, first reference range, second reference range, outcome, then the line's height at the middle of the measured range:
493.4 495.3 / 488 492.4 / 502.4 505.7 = -0.35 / 26.8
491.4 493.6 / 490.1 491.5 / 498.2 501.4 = -0.20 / 28.9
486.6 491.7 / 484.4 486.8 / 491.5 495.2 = 0.05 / 26.3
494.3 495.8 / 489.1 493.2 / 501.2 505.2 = -0.17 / 27.7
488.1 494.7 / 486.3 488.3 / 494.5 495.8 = -0.17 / 27.8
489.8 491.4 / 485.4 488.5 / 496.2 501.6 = -0.27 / 24.2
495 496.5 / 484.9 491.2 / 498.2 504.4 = 0.02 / 24.5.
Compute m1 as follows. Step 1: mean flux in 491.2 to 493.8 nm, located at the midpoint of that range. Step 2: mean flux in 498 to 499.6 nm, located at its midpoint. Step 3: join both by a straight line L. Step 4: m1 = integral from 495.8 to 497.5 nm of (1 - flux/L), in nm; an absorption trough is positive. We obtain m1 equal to 0.41 nm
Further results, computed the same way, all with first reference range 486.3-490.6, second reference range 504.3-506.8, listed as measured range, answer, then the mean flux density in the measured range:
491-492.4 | -0.35 nm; 31.1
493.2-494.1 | -0.18 nm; 30.3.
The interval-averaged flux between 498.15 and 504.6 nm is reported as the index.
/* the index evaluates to 24.7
